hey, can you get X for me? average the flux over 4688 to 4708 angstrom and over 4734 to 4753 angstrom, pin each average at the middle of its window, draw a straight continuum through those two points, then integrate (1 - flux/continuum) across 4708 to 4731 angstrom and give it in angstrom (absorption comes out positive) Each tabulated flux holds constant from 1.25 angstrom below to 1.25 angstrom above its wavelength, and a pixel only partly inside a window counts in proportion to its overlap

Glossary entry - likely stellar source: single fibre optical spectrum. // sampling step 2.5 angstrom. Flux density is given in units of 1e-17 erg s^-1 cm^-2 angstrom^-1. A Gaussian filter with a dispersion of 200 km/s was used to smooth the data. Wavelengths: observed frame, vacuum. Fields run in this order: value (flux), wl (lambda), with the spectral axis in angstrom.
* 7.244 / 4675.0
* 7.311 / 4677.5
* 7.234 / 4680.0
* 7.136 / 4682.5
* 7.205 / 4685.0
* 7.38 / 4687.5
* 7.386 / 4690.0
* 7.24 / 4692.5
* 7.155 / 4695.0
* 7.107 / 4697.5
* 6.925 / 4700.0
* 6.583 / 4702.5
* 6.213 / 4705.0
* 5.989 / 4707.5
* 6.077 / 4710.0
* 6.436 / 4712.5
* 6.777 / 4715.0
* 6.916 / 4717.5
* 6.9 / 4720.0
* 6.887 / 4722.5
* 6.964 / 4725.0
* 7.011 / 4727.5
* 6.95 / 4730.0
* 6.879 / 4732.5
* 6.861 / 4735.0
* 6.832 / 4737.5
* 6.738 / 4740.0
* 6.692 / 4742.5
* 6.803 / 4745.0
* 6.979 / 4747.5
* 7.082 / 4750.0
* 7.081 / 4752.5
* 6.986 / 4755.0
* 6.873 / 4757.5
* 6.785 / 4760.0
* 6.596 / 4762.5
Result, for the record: 0.5 angstrom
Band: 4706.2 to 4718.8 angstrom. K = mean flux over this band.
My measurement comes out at 6.44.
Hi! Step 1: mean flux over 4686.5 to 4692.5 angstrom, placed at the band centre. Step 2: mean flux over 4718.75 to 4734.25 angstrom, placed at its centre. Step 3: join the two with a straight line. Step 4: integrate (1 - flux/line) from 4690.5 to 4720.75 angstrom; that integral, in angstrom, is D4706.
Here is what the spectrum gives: 2.0 angstrom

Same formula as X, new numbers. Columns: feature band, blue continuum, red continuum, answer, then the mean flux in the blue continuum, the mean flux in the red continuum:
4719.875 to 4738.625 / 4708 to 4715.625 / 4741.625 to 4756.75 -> -0.80 angstrom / 6.36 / 6.94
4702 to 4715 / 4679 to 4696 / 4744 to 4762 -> 1.56 angstrom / 7.25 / 6.93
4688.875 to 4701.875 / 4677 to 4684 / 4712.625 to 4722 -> -0.14 angstrom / 7.22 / 6.81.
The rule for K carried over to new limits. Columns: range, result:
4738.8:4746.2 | 6.74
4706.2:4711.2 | 6.03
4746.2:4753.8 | 7.05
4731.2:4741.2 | 6.83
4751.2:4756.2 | 7.03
